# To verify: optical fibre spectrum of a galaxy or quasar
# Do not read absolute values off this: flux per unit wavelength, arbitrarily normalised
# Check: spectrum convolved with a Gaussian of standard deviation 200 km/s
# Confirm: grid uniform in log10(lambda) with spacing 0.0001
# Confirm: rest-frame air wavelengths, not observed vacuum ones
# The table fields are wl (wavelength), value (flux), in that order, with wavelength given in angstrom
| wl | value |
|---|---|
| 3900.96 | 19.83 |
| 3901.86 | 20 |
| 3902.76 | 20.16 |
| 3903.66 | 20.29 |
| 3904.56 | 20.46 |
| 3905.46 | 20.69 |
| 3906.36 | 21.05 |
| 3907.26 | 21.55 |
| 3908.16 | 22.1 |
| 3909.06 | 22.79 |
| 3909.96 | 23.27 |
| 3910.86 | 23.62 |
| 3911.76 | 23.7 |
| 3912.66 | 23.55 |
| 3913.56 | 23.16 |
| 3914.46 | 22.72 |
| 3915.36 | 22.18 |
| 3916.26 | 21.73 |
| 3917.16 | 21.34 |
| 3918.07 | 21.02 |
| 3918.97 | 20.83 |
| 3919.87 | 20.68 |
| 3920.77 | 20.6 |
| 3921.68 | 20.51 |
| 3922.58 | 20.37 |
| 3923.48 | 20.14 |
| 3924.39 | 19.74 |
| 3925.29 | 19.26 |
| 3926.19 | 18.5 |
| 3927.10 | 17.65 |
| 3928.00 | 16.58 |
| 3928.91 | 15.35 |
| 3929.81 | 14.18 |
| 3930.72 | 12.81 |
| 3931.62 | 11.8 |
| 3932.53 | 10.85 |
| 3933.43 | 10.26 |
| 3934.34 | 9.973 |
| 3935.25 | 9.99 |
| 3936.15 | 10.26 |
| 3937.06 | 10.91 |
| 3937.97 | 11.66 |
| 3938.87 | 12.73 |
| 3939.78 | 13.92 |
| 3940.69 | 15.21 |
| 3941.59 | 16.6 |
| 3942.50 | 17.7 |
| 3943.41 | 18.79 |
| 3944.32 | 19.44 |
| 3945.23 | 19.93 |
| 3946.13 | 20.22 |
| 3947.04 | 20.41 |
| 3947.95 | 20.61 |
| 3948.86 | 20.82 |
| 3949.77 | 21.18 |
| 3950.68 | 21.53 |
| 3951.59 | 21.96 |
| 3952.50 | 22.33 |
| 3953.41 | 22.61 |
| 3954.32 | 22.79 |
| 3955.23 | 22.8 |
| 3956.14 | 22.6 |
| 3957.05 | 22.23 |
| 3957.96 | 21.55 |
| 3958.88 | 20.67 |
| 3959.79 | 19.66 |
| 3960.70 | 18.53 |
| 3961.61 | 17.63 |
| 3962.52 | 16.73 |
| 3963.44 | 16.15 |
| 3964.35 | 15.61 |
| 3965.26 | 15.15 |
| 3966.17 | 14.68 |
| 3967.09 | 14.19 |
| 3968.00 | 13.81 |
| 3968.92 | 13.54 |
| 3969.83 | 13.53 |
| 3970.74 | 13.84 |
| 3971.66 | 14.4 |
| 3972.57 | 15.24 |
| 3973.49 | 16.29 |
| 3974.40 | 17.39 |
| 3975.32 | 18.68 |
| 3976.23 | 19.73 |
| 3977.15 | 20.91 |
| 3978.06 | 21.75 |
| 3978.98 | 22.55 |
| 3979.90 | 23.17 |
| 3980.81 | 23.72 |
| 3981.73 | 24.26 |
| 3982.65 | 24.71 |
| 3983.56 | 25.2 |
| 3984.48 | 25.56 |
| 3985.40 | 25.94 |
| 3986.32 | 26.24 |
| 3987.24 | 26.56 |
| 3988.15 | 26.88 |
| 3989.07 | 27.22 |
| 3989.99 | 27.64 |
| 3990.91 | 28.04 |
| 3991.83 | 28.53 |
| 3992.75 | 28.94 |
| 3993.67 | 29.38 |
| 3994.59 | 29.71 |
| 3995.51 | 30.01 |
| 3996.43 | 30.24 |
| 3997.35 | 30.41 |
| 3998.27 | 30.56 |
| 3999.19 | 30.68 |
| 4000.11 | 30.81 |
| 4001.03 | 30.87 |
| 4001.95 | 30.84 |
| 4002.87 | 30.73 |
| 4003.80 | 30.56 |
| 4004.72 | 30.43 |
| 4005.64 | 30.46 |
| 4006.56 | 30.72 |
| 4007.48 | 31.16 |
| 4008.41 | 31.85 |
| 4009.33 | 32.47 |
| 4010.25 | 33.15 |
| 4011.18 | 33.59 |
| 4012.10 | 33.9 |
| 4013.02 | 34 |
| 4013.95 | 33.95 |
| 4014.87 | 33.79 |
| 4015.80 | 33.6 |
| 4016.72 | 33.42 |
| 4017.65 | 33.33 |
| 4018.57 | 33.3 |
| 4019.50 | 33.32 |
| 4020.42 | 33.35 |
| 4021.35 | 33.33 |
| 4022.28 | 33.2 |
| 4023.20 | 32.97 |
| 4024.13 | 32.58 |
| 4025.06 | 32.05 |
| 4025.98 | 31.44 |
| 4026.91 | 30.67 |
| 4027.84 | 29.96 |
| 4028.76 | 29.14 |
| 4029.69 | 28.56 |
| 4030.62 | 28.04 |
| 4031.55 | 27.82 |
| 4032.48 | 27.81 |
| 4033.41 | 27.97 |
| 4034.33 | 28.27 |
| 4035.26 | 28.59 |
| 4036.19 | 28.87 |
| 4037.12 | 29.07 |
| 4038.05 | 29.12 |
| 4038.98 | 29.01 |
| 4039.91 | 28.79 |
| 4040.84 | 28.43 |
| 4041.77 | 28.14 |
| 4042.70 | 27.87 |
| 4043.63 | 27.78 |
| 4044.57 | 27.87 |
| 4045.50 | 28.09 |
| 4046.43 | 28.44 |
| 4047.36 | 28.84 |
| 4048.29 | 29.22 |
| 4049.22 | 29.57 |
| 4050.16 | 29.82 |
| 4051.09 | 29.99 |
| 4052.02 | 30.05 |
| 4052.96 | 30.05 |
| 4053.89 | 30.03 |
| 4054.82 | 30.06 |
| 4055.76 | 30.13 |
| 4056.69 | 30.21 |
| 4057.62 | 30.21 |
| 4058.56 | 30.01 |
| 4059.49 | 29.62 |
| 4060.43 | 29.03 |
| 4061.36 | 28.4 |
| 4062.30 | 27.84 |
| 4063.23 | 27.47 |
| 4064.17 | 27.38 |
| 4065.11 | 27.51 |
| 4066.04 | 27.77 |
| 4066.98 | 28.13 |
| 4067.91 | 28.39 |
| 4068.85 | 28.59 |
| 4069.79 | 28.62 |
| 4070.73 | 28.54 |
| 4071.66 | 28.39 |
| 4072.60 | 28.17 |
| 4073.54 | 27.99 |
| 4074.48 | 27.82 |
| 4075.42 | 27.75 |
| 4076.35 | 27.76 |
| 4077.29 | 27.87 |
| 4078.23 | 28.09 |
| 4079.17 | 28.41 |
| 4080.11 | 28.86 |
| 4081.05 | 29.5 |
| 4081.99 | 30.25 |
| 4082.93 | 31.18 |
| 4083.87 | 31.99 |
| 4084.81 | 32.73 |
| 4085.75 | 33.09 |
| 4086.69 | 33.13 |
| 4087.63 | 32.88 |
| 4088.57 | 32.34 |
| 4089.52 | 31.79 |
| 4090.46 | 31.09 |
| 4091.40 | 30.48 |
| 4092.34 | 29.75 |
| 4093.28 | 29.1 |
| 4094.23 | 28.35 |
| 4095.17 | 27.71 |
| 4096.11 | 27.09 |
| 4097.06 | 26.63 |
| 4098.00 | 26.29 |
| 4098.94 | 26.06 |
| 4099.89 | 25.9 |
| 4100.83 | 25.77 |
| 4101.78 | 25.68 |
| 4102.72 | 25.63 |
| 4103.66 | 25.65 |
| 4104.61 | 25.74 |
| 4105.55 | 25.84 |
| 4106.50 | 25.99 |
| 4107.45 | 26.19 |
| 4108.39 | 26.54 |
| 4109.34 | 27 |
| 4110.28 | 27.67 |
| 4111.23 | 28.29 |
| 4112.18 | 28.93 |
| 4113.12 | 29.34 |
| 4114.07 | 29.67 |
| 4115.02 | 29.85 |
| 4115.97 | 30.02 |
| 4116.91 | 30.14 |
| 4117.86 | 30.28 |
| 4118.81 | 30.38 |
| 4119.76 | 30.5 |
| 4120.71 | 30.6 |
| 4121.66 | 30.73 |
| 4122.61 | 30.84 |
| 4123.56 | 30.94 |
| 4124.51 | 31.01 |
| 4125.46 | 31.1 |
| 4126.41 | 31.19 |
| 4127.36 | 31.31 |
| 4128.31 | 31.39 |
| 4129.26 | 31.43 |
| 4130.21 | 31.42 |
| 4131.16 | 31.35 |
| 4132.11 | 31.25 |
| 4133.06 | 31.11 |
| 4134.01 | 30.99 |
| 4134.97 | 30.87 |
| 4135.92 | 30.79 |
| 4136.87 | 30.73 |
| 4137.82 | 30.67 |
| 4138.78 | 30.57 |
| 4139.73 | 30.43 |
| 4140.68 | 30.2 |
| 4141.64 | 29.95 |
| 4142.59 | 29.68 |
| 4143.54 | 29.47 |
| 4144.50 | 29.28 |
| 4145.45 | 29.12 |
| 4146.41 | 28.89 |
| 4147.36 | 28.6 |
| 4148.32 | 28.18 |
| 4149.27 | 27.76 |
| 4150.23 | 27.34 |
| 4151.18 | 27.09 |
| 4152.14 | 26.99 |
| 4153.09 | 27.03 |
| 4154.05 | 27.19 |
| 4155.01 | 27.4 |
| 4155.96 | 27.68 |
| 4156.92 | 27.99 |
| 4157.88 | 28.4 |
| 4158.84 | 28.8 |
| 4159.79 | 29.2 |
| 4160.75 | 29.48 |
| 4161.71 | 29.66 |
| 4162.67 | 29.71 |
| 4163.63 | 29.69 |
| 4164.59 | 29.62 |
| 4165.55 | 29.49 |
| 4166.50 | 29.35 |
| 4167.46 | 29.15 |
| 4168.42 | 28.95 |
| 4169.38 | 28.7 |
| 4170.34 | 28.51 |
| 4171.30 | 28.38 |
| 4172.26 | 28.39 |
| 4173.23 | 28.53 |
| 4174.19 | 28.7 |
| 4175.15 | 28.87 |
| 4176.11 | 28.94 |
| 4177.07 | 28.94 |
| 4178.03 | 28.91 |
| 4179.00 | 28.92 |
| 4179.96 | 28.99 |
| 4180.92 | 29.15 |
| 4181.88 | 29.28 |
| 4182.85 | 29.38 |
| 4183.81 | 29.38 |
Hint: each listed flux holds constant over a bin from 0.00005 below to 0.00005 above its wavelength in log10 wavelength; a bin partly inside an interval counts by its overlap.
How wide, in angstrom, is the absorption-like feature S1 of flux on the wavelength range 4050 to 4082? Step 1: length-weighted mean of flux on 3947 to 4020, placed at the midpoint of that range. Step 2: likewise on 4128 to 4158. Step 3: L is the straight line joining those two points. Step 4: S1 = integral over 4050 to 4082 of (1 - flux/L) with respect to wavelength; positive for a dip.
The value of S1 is -1.83 angstrom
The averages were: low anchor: 24.9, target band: 28.8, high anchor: 29.4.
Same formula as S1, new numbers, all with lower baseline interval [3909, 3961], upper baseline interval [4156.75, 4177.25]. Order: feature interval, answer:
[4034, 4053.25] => -4.34 angstrom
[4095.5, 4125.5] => -1.86 angstrom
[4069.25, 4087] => -3.10 angstrom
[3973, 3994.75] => -3.66 angstrom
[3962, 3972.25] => 2.76 angstrom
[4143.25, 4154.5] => 0.05 angstrom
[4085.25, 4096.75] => -2.20 angstrom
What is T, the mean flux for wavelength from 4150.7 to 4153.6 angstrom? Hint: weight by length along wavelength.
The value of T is 27.1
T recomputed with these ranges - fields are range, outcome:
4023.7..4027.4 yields 31.6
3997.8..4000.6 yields 30.7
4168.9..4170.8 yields 28.6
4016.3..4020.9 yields 33.3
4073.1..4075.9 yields 27.9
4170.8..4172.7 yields 28.4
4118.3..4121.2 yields 30.4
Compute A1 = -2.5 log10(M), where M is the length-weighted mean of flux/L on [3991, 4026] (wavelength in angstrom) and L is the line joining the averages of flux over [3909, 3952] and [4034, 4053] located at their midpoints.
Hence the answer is -0.24 mag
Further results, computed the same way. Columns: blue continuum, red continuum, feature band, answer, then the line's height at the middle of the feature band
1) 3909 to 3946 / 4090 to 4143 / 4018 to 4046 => -0.24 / 24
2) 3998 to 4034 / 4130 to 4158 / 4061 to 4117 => 0.06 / 30.2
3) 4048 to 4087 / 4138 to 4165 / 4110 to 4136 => -0.06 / 28.9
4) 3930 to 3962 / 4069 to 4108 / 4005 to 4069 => -0.23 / 24.6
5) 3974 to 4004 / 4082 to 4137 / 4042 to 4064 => -0.04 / 28.1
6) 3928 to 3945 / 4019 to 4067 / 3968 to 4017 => -0.20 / 22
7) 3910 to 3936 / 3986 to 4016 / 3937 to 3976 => 0.29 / 23.6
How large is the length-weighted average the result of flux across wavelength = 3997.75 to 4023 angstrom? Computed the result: 32.3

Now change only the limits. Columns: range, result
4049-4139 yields 29.3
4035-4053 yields 28.8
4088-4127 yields 28.7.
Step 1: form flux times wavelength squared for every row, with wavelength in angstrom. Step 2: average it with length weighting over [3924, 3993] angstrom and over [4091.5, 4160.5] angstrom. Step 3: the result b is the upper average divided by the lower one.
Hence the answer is 1.7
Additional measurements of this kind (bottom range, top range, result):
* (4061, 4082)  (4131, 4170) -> 1.08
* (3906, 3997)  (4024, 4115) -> 1.52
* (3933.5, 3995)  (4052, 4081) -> 1.52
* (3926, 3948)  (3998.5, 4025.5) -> 2.25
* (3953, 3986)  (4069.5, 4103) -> 1.58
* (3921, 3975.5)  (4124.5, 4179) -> 1.90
